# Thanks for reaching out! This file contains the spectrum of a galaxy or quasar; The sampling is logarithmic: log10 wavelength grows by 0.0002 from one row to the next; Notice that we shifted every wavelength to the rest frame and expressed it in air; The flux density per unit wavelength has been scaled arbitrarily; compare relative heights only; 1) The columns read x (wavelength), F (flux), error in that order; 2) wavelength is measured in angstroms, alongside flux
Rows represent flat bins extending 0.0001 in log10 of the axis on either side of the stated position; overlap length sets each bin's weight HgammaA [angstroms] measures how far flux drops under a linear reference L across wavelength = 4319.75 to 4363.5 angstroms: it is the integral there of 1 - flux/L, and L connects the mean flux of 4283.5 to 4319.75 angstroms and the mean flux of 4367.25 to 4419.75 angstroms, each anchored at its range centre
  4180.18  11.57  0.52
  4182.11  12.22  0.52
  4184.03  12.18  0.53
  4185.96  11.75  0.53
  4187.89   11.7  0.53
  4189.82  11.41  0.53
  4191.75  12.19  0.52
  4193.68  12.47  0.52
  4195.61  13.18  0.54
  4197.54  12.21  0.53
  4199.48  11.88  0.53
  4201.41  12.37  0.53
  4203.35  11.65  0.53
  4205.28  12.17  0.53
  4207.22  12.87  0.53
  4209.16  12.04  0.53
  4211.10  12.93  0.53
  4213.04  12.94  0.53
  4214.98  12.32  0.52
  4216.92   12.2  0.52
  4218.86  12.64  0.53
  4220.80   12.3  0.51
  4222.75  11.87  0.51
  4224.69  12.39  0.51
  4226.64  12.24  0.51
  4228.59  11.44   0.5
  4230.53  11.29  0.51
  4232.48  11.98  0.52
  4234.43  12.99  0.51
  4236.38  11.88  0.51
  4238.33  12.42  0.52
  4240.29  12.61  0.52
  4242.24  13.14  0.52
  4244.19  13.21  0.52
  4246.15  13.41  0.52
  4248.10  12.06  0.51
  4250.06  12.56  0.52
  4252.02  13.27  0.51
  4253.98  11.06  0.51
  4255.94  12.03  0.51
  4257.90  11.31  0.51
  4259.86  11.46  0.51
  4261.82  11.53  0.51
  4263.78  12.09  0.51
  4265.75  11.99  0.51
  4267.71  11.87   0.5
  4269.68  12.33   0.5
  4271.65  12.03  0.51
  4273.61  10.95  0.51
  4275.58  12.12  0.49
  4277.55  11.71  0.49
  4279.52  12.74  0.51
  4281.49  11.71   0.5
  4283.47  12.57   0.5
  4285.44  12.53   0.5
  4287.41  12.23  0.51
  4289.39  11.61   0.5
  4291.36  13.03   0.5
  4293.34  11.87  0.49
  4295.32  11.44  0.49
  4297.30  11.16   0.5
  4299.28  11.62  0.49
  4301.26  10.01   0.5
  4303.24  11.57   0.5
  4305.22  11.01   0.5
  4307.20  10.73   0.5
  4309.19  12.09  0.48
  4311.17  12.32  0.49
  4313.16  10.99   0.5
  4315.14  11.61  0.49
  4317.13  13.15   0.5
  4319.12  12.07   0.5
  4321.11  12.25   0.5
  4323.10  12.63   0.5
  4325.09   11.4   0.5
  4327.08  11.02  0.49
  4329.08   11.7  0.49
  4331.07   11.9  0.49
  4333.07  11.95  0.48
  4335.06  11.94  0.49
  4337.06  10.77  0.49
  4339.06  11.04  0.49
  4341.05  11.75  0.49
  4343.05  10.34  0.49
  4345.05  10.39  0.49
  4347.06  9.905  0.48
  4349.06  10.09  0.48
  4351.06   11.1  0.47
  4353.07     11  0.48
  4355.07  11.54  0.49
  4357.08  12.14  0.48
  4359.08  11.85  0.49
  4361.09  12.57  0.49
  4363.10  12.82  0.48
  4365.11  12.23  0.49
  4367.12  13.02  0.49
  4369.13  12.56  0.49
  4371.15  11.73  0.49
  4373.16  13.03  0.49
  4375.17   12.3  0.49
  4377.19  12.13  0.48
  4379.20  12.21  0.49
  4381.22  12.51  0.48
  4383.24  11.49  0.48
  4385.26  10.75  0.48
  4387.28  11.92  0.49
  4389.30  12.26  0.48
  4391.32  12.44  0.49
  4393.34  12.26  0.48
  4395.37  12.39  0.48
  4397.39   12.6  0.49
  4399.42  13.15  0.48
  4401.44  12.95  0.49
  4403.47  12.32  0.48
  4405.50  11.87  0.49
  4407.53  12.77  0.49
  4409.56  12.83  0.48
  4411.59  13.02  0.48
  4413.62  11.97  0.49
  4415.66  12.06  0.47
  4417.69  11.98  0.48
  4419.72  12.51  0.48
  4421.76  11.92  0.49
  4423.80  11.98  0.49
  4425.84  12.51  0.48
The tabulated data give 2.0 angstroms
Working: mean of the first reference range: 11.7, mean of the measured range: 11.4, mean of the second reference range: 12.3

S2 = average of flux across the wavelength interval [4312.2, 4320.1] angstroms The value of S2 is 12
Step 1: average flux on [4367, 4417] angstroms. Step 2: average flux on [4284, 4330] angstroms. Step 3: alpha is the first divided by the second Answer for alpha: 1.0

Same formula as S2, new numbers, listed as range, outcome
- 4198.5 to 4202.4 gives 12.1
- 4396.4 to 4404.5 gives 12.8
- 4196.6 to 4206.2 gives 12.1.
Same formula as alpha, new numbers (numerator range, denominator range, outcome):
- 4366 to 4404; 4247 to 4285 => 1.03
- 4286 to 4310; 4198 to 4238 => 0.94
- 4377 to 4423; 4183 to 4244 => 1.00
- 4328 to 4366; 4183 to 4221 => 0.93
